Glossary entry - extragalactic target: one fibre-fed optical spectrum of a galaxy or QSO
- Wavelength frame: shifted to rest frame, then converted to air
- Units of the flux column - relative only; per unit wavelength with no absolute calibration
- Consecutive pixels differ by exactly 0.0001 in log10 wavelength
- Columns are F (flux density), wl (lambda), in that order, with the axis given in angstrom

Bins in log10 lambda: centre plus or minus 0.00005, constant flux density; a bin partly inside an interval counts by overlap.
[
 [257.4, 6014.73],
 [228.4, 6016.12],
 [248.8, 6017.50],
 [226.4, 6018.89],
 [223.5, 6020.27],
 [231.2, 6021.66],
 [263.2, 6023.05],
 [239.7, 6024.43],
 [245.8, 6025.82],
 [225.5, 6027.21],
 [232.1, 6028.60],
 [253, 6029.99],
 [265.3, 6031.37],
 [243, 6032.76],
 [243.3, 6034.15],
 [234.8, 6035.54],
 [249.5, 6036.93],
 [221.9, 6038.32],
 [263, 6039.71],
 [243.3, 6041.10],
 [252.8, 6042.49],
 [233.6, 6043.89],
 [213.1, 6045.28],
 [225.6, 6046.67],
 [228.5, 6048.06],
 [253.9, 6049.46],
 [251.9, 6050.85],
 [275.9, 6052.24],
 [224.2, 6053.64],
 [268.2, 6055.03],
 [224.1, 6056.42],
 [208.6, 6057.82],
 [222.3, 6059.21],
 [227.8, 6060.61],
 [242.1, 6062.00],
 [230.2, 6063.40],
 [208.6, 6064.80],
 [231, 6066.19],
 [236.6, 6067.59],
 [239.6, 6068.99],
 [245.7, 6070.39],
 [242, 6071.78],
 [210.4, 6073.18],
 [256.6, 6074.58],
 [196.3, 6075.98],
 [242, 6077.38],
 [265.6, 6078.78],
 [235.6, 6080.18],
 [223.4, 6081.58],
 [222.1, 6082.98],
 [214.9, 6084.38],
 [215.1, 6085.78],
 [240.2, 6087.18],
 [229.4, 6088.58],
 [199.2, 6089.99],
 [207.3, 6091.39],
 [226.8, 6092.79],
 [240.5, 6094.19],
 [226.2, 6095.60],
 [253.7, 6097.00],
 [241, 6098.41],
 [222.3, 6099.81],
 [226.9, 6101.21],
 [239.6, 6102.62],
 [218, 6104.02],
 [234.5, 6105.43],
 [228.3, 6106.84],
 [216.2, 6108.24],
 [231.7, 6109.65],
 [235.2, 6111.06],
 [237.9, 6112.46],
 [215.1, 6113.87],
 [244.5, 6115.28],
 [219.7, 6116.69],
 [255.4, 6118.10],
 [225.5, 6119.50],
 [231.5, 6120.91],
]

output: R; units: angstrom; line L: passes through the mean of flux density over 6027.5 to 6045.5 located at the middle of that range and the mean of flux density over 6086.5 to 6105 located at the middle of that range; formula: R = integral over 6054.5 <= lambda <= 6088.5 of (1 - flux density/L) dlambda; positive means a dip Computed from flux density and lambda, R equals 0.5 angstrom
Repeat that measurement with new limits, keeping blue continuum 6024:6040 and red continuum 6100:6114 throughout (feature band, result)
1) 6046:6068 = 0.3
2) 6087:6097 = 0.3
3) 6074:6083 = 0.0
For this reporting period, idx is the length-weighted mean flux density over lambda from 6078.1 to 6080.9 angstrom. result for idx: 250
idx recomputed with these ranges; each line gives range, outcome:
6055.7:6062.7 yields 225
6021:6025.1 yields 245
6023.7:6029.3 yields 236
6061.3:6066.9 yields 228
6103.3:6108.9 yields 225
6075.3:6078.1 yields 220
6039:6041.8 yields 253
